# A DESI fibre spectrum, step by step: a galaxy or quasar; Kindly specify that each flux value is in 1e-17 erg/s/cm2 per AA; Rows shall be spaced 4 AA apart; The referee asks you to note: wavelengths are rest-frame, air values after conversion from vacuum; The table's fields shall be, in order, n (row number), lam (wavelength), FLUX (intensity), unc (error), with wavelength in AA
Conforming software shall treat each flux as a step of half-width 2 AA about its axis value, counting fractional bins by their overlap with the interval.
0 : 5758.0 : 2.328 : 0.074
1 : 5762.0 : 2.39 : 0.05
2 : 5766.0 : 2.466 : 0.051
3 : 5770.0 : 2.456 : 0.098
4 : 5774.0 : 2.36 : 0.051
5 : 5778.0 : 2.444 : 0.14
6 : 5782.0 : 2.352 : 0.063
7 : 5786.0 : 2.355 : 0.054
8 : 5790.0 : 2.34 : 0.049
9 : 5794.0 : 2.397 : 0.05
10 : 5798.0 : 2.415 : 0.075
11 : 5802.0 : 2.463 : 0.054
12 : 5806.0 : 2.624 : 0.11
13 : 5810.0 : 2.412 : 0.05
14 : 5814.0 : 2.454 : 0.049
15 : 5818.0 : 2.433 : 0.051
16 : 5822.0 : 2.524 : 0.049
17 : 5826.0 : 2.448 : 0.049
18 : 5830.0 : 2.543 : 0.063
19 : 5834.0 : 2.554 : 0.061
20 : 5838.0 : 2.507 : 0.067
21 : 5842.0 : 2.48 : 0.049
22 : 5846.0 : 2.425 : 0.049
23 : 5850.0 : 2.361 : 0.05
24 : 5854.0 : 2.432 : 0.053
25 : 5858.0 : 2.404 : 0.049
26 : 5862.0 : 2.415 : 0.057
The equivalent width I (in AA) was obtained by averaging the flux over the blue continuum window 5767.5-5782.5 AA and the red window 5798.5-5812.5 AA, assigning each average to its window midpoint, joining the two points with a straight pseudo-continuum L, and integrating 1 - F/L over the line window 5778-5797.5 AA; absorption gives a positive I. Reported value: 0.6 AA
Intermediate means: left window 2.41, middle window 2.37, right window 2.49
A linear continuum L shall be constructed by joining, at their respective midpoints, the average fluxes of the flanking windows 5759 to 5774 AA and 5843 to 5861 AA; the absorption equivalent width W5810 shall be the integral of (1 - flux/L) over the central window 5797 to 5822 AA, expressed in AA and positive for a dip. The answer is -0.6 AA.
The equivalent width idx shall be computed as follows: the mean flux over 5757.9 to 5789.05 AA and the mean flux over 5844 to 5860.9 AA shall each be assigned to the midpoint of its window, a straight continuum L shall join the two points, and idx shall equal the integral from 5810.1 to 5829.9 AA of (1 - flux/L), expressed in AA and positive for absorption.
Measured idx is -0.54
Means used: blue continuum 2.4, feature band 2.47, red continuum 2.41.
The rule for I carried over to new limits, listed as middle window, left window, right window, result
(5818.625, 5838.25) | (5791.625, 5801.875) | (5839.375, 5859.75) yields -0.73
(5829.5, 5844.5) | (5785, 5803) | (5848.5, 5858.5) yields -0.74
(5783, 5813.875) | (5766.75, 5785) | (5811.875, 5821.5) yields 0.06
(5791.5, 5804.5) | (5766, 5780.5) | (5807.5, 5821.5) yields 0.05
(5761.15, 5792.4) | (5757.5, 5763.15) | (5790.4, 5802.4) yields -0.16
